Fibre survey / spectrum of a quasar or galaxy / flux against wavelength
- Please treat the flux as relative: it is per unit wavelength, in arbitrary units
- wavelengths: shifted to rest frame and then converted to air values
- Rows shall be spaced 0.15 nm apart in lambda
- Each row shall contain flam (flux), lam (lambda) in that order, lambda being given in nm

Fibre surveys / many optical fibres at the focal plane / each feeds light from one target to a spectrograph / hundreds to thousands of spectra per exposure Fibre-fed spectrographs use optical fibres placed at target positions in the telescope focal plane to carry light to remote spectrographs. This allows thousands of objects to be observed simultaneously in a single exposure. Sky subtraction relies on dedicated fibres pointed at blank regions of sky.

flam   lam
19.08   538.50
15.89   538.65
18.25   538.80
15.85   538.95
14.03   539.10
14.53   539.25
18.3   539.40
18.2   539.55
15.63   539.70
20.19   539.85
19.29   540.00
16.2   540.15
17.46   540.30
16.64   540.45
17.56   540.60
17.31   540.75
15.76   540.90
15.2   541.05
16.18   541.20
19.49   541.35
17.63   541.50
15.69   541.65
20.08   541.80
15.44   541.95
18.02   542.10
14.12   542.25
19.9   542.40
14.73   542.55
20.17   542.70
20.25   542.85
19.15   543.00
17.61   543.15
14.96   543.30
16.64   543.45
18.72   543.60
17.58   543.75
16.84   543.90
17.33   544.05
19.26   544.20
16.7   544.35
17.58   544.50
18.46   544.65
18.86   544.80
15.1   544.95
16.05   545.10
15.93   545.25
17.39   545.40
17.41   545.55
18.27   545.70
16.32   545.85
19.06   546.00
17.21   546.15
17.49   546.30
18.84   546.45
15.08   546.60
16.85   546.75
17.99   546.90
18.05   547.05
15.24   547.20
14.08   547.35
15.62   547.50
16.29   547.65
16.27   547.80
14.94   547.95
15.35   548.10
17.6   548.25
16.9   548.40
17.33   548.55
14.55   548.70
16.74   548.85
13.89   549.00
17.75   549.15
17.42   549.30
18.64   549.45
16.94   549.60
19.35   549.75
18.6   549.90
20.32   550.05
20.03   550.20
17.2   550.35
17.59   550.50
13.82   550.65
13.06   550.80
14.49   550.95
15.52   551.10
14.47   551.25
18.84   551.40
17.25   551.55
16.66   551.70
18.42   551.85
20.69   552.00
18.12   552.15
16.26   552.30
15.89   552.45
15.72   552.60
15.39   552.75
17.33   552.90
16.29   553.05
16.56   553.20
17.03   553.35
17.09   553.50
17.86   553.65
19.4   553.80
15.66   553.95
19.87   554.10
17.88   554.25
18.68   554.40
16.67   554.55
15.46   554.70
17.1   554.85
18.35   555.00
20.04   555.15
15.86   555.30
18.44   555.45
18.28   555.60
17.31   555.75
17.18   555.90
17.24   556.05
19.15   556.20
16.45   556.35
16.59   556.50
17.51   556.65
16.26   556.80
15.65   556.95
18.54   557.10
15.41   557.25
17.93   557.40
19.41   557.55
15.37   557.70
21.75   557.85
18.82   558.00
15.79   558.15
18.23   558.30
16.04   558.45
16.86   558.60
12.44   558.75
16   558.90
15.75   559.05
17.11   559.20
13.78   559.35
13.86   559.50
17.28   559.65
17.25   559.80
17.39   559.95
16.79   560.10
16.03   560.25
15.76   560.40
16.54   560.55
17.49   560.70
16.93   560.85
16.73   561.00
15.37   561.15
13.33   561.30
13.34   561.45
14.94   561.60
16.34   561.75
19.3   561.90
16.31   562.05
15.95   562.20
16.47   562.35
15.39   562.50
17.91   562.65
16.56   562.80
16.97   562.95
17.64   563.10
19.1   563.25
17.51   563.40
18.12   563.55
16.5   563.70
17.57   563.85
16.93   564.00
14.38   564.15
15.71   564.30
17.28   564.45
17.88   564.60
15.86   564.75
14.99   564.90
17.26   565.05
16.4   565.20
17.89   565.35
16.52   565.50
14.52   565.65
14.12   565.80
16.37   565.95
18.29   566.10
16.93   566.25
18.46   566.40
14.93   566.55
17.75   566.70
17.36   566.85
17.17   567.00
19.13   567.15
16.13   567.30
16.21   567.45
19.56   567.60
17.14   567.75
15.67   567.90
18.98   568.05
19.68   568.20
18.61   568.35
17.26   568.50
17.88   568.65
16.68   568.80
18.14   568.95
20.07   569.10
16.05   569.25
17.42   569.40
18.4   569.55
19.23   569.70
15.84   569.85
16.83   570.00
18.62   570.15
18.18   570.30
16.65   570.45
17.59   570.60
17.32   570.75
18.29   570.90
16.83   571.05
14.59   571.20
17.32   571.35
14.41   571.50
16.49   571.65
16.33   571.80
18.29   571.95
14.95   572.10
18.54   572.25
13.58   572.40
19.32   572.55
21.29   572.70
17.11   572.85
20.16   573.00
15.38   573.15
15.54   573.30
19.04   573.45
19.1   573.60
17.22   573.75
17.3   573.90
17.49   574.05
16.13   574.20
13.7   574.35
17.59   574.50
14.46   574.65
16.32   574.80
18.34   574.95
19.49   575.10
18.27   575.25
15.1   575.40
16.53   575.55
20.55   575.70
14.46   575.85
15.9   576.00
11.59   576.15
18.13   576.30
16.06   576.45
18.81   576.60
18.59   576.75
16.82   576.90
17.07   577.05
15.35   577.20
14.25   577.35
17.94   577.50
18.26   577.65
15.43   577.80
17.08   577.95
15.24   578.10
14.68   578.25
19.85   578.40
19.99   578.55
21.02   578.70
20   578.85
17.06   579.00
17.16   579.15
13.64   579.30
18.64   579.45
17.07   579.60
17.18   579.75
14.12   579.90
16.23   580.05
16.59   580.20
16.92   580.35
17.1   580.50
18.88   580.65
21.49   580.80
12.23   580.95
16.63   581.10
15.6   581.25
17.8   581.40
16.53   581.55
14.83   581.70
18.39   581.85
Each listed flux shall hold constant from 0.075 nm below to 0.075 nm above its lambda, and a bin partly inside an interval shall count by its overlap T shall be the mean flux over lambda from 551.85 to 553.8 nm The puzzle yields 17.2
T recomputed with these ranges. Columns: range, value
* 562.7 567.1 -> 16.8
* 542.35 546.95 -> 17.5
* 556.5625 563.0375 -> 16.5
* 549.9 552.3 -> 17.1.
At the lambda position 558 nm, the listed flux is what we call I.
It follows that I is 18.82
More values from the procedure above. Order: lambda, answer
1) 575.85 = 14.46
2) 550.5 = 17.59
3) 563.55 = 18.12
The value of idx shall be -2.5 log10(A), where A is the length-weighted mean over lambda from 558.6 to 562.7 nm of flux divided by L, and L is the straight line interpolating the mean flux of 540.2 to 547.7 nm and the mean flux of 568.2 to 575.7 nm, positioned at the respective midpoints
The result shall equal 0.08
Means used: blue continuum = 17.2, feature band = 16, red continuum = 17.3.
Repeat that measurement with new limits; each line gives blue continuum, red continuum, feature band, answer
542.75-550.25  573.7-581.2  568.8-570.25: -0.050 mag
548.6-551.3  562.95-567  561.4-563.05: 0.026 mag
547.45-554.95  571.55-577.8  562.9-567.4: 0.007 mag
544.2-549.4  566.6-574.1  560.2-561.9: 0.088 mag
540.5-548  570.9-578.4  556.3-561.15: 0.021 mag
